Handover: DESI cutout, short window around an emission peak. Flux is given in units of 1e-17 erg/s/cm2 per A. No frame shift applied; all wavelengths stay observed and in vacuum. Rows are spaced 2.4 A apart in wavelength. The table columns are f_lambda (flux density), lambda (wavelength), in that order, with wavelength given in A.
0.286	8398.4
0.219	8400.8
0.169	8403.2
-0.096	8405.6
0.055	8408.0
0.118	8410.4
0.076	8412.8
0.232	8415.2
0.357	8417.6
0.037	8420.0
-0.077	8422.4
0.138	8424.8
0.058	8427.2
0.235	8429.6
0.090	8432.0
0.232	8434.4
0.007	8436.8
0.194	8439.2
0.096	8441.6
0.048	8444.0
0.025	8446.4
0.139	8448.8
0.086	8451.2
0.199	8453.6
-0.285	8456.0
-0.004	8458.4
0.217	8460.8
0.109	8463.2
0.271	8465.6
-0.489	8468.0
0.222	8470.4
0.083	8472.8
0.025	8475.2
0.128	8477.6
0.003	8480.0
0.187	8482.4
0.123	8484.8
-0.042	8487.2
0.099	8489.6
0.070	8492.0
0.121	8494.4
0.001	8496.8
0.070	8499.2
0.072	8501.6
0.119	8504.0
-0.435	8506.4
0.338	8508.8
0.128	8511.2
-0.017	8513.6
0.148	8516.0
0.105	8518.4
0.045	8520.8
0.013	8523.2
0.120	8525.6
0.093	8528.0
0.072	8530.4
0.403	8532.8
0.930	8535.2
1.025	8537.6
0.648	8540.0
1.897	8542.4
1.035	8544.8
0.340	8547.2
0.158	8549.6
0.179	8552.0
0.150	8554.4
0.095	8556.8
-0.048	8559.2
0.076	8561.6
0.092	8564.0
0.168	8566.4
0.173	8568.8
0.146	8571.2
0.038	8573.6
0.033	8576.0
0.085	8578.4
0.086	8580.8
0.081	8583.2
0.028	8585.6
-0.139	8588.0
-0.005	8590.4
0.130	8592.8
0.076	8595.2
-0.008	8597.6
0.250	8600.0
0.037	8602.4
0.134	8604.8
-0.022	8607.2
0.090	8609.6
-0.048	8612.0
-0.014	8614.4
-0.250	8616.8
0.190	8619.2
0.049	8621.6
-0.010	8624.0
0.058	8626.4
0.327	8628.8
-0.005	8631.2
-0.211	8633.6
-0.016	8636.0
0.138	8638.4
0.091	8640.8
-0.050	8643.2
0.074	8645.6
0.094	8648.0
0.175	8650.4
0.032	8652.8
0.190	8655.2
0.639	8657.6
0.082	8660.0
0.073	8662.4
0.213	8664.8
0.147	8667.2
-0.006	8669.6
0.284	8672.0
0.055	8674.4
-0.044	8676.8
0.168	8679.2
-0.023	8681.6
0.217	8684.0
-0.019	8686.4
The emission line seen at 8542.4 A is [O II] 3727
